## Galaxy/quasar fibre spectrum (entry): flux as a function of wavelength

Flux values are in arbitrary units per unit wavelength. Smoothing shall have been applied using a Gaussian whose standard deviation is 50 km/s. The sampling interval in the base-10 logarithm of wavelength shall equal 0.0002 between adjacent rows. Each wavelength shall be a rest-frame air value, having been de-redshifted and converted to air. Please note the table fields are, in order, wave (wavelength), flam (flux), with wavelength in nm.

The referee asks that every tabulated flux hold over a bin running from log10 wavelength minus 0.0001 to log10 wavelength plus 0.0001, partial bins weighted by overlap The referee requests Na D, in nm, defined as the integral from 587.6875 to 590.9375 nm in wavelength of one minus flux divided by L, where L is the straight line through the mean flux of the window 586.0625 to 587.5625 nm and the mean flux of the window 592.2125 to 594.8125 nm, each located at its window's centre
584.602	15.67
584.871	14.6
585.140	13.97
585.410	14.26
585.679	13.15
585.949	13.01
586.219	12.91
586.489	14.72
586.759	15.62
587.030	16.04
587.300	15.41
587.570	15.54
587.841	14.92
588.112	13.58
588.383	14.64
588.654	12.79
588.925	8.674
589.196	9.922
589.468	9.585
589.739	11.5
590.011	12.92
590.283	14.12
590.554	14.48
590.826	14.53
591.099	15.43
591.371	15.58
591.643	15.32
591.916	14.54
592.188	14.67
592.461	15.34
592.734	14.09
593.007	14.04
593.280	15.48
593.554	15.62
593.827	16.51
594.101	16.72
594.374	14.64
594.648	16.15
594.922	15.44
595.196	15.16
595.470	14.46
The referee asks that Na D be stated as 0.53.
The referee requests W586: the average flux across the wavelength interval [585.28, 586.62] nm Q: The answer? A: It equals 13.6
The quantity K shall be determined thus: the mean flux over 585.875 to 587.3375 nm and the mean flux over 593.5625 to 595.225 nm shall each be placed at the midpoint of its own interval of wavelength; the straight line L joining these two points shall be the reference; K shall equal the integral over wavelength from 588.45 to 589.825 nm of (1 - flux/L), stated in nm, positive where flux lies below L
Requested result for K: 0.398 nm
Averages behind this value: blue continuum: 14.6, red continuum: 15.8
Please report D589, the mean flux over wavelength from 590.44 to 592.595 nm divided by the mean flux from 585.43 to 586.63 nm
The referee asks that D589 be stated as 1.11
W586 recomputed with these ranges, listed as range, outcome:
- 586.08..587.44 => 14.9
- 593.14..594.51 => 15.8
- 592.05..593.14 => 14.5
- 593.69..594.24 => 16.6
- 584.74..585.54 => 14.3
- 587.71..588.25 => 14.2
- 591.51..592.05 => 14.9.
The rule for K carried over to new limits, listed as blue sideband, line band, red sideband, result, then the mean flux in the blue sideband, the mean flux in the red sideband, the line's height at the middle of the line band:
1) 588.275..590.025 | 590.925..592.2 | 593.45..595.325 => -0.172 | 11.3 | 15.8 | 13.3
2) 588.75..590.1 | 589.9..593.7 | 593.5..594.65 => -0.450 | 10.5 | 15.9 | 13.3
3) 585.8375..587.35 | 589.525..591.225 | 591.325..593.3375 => 0.130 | 14.6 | 14.8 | 14.8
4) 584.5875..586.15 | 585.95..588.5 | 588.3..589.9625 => -0.443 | 13.9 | 11.2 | 12.6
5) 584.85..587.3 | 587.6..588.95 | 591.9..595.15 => 0.103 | 14.3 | 15.3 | 14.6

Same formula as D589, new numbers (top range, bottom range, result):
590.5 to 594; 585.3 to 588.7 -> 1.05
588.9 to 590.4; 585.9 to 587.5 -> 0.76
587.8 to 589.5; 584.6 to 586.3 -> 0.87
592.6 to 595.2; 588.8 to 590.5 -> 1.36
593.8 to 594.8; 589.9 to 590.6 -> 1.15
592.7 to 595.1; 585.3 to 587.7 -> 1.06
